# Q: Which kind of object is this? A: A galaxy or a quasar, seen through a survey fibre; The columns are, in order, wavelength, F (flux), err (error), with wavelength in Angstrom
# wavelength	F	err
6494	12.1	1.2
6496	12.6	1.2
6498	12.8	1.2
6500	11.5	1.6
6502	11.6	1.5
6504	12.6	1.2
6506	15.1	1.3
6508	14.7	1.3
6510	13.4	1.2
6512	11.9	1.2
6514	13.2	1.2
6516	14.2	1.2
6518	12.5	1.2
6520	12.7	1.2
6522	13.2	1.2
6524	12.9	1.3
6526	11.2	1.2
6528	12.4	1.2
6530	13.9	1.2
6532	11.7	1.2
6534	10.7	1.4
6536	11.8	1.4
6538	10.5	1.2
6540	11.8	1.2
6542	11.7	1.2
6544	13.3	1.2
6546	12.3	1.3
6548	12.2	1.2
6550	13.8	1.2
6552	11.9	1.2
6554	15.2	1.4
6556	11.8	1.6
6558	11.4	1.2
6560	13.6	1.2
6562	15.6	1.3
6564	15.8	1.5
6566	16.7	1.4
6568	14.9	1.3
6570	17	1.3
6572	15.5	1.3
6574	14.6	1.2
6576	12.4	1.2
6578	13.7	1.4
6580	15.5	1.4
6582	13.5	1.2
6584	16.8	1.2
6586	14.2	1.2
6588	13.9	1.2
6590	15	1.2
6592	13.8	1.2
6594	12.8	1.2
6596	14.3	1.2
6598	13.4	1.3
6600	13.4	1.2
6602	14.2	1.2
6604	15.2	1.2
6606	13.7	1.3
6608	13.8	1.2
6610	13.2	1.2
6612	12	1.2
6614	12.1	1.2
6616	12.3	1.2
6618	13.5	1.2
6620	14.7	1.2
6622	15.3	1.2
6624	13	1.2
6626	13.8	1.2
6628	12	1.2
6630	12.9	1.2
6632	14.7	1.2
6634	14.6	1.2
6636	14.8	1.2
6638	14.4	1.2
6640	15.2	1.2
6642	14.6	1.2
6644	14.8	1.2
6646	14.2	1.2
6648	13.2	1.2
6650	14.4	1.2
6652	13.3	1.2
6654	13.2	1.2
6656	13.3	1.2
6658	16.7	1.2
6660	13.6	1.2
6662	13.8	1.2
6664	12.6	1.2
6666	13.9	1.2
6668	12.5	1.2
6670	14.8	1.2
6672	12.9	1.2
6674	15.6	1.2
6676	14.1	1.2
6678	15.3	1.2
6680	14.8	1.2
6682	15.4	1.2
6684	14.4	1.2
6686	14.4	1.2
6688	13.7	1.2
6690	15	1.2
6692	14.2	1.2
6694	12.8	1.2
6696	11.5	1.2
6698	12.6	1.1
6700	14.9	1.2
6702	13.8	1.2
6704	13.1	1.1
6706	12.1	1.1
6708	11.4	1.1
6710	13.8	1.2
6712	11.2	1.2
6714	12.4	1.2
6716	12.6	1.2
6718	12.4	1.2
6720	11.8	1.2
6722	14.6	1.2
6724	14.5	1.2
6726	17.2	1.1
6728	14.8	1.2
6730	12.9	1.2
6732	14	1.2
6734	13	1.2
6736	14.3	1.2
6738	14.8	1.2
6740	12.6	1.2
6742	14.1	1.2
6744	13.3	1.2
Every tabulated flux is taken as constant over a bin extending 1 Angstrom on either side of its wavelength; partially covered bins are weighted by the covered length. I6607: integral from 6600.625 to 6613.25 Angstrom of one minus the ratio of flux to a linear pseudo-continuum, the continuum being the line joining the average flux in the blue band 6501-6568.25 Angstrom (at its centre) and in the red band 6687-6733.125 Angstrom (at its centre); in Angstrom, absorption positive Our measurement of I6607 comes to -0.5 Angstrom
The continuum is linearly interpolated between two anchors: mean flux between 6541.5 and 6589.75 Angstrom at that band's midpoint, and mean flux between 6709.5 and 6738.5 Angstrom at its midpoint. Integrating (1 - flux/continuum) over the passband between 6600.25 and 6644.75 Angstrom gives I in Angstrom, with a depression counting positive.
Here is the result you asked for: 0.23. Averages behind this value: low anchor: 14.1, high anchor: 13.6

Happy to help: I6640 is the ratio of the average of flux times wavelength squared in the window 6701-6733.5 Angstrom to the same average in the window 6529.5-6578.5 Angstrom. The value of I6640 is 1.05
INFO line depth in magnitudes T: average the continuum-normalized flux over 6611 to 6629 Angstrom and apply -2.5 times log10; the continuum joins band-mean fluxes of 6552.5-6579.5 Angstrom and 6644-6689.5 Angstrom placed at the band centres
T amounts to 0.09 mag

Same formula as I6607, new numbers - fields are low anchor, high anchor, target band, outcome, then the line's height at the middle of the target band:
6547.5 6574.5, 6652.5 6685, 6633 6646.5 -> -0.4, 14.2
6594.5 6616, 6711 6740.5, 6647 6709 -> -1.2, 13.5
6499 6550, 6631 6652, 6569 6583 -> -1.3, 13.4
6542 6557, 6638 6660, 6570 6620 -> -1.7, 13.5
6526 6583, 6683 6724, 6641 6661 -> -1.4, 13.2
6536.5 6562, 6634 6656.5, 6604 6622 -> 0.3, 13.6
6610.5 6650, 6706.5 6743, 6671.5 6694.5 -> -1.4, 13.6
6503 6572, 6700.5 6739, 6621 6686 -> -3.8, 13.3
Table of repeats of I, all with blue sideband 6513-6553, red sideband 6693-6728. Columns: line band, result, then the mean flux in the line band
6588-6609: -2.13 Angstrom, 14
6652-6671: -1.25 Angstrom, 13.8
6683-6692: -0.90 Angstrom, 14.4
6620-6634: -1.06 Angstrom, 13.8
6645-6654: -0.57 Angstrom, 13.7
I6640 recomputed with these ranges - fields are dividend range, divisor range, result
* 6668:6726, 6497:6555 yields 1.13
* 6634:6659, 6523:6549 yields 1.23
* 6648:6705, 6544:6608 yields 1.02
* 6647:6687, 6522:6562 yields 1.18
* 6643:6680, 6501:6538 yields 1.15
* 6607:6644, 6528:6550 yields 1.17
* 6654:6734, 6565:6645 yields 1.00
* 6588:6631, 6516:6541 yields 1.14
